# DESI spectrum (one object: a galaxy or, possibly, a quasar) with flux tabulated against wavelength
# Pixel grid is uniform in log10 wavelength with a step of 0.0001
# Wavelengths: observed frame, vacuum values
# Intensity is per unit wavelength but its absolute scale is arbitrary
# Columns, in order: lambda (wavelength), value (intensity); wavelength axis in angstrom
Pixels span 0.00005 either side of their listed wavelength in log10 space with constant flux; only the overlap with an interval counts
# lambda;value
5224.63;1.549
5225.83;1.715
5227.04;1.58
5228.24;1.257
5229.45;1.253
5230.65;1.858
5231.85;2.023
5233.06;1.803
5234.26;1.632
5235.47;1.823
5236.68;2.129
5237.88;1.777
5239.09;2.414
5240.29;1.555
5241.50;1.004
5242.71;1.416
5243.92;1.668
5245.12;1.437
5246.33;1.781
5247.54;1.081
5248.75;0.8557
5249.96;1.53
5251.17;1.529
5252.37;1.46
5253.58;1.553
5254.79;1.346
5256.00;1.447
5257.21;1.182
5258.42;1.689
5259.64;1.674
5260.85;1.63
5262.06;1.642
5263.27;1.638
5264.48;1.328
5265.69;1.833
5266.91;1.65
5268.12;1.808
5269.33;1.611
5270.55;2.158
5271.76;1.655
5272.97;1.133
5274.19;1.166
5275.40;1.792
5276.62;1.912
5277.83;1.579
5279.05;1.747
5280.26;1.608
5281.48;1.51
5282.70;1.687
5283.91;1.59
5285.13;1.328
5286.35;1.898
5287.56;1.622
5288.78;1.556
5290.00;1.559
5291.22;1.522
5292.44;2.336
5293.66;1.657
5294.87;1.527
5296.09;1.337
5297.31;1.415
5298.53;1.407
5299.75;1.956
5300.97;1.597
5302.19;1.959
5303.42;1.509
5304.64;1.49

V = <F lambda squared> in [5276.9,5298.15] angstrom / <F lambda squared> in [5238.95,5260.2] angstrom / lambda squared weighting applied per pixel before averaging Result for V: 1.1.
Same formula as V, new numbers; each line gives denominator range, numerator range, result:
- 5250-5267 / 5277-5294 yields 1.09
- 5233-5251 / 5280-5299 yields 1.03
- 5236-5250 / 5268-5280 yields 1.07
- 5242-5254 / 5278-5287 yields 1.15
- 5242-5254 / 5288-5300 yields 1.15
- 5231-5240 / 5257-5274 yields 0.85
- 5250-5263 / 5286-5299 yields 1.08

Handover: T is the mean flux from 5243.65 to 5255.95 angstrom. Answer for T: 1.42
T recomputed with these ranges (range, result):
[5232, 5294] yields 1.61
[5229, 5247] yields 1.71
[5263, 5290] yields 1.63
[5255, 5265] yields 1.52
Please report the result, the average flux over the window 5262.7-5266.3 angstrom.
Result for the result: 1.6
